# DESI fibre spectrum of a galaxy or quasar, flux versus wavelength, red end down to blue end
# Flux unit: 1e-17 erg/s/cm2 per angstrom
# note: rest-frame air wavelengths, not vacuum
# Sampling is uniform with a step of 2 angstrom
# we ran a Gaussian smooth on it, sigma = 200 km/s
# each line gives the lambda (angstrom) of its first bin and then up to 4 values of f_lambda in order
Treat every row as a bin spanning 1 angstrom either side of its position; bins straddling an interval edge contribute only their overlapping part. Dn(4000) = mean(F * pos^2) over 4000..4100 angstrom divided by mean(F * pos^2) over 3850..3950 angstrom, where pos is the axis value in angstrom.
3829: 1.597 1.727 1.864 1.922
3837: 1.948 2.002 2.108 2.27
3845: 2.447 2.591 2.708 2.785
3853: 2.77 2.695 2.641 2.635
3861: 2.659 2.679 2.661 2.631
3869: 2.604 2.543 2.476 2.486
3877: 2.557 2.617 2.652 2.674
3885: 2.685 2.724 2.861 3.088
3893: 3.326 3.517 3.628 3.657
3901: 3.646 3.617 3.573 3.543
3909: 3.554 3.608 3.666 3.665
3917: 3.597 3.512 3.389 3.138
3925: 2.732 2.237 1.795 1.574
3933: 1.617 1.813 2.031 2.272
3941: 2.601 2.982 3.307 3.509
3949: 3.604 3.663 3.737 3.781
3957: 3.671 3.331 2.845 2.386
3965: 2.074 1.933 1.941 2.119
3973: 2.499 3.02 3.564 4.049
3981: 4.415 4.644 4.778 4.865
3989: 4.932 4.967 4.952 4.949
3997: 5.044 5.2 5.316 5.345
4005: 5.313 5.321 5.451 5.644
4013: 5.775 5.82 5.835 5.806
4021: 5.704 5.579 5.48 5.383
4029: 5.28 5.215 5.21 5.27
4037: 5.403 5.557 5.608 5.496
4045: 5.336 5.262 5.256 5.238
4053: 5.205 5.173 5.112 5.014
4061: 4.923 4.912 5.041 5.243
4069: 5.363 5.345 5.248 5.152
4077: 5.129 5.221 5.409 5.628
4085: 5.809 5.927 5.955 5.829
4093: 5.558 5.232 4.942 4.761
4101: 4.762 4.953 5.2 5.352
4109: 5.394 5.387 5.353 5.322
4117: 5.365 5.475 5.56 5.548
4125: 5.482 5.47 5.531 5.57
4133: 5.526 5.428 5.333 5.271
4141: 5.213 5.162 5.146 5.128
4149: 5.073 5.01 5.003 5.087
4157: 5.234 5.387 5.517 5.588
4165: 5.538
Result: 2.0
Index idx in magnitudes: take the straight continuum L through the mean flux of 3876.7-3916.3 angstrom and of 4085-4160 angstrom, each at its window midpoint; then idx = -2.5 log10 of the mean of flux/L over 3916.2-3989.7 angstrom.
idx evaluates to 0.23 mag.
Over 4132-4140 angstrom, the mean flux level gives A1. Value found 5.39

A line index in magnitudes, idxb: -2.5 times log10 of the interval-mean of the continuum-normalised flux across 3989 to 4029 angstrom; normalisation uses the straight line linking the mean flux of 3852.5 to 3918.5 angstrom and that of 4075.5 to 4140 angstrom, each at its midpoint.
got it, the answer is -0.24 mag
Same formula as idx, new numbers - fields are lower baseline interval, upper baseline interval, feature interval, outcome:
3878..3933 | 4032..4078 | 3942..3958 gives 0.06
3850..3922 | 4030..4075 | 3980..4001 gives -0.11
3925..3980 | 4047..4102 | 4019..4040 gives -0.24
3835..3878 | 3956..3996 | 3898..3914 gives -0.22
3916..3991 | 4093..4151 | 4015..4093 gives -0.22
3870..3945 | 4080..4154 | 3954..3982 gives 0.21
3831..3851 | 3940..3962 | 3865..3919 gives -0.13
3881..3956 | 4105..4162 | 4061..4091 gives -0.14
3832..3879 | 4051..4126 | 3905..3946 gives 0.16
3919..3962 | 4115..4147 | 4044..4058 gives -0.21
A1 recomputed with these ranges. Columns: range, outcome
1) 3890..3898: 3.39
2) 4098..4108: 5.01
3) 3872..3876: 2.48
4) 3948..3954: 3.67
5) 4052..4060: 5.13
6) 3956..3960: 3.5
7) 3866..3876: 2.55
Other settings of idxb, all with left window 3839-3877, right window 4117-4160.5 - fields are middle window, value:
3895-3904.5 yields -0.21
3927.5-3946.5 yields 0.43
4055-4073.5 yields -0.12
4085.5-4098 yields -0.15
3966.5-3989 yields 0.07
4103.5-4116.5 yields -0.06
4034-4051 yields -0.23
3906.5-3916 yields -0.17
